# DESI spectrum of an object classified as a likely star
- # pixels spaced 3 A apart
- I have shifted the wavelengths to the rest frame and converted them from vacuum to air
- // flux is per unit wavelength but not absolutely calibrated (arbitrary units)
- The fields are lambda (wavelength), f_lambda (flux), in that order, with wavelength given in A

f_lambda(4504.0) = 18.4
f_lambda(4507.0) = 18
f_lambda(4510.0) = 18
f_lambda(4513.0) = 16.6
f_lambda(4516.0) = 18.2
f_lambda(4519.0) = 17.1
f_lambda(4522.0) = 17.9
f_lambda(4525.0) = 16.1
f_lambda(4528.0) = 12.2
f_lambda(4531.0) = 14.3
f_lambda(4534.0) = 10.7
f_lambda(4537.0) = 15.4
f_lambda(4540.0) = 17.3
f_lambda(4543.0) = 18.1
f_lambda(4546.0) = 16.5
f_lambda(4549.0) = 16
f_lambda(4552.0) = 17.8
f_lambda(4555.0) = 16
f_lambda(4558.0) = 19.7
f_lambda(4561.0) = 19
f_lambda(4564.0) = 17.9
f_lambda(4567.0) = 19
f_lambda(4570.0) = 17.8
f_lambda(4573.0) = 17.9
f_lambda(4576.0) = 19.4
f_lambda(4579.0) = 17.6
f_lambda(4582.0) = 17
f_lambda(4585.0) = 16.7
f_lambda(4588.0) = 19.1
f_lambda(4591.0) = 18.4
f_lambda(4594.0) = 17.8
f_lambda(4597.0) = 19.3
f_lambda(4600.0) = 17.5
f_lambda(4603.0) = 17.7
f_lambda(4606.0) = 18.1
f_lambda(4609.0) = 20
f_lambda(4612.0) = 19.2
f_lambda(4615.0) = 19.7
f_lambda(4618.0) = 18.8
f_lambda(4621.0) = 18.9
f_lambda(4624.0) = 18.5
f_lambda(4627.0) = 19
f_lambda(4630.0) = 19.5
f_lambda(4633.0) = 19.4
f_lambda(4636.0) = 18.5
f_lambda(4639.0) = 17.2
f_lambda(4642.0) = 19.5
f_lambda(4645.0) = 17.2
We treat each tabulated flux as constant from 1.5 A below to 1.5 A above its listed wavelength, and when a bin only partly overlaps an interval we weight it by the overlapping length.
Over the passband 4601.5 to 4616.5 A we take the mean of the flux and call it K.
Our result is 18.9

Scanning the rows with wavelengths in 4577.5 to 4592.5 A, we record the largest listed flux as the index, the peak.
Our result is 19.1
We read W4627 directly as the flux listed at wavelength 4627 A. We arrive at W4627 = 19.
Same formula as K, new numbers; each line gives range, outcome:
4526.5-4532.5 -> 13.2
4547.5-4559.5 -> 17.4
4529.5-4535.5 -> 12.5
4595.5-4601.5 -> 18.4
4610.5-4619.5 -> 19.2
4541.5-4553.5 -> 17.1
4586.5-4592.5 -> 18.8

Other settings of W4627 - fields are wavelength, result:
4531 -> 14.3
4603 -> 17.7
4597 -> 19.3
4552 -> 17.8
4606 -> 18.1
